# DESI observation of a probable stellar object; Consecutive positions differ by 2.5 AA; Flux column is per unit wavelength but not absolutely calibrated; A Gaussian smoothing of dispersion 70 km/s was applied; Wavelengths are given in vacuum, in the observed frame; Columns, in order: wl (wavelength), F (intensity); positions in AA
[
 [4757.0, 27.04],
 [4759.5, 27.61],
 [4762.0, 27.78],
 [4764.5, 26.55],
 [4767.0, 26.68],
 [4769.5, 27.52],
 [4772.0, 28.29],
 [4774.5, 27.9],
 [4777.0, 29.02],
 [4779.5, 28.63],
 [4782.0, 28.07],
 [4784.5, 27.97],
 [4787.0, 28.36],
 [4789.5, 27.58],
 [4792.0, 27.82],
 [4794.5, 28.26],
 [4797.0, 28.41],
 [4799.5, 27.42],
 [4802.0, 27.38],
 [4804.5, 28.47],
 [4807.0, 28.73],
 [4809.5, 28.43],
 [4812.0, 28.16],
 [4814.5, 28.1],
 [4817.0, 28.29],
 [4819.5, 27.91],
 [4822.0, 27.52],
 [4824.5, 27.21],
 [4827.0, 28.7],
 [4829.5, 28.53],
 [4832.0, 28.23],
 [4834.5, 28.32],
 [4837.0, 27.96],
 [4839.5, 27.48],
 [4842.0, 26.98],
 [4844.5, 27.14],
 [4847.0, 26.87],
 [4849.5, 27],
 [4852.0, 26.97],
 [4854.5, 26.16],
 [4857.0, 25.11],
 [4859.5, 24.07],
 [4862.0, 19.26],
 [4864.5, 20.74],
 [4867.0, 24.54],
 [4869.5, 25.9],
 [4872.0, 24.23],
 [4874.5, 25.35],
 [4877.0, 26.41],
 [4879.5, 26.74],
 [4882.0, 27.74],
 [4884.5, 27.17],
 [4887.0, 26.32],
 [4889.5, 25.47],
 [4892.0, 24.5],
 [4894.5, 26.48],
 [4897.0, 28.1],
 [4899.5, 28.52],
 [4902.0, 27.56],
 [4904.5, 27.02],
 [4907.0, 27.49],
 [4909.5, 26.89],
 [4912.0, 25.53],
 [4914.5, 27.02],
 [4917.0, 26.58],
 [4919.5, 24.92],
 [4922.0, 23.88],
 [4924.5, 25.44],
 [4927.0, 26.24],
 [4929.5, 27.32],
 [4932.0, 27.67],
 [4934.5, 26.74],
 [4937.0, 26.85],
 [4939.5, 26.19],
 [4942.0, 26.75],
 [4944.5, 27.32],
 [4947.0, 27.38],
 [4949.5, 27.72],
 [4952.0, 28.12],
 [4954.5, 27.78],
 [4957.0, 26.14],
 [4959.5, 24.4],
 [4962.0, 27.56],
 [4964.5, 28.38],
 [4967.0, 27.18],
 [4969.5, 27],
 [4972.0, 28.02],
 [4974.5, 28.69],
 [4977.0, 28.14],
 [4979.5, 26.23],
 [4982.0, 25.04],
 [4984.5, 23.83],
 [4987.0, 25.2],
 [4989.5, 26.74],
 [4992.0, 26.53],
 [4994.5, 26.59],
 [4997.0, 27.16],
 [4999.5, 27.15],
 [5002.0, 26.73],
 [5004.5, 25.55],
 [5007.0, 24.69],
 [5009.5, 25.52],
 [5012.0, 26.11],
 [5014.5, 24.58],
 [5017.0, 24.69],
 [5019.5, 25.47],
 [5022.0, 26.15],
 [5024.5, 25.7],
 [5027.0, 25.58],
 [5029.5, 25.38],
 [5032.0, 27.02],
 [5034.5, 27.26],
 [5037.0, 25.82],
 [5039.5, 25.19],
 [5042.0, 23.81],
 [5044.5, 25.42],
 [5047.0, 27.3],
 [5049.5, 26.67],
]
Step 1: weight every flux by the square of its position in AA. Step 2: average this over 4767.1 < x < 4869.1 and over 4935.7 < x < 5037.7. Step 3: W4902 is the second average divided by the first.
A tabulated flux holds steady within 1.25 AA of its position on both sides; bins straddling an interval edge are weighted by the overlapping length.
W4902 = 1.04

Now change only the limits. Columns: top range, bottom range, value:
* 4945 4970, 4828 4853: 1.03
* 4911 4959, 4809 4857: 1.00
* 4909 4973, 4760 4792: 1.03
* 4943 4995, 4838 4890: 1.09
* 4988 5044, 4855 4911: 1.06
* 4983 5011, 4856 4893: 1.10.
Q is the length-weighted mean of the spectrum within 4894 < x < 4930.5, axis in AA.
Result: 26.6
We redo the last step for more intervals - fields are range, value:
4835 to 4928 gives 26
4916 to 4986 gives 26.7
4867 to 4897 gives 26.1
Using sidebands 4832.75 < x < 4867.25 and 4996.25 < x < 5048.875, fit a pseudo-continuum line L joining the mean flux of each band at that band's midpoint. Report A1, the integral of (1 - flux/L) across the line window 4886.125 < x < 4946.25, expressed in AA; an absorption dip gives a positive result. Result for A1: -1.9 AA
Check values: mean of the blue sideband 25.7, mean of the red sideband 25.8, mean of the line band 26.5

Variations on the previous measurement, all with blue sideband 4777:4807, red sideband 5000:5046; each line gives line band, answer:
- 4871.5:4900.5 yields 0.7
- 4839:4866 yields 2.2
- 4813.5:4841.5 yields -0.3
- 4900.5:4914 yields 0.0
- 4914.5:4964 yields -0.2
